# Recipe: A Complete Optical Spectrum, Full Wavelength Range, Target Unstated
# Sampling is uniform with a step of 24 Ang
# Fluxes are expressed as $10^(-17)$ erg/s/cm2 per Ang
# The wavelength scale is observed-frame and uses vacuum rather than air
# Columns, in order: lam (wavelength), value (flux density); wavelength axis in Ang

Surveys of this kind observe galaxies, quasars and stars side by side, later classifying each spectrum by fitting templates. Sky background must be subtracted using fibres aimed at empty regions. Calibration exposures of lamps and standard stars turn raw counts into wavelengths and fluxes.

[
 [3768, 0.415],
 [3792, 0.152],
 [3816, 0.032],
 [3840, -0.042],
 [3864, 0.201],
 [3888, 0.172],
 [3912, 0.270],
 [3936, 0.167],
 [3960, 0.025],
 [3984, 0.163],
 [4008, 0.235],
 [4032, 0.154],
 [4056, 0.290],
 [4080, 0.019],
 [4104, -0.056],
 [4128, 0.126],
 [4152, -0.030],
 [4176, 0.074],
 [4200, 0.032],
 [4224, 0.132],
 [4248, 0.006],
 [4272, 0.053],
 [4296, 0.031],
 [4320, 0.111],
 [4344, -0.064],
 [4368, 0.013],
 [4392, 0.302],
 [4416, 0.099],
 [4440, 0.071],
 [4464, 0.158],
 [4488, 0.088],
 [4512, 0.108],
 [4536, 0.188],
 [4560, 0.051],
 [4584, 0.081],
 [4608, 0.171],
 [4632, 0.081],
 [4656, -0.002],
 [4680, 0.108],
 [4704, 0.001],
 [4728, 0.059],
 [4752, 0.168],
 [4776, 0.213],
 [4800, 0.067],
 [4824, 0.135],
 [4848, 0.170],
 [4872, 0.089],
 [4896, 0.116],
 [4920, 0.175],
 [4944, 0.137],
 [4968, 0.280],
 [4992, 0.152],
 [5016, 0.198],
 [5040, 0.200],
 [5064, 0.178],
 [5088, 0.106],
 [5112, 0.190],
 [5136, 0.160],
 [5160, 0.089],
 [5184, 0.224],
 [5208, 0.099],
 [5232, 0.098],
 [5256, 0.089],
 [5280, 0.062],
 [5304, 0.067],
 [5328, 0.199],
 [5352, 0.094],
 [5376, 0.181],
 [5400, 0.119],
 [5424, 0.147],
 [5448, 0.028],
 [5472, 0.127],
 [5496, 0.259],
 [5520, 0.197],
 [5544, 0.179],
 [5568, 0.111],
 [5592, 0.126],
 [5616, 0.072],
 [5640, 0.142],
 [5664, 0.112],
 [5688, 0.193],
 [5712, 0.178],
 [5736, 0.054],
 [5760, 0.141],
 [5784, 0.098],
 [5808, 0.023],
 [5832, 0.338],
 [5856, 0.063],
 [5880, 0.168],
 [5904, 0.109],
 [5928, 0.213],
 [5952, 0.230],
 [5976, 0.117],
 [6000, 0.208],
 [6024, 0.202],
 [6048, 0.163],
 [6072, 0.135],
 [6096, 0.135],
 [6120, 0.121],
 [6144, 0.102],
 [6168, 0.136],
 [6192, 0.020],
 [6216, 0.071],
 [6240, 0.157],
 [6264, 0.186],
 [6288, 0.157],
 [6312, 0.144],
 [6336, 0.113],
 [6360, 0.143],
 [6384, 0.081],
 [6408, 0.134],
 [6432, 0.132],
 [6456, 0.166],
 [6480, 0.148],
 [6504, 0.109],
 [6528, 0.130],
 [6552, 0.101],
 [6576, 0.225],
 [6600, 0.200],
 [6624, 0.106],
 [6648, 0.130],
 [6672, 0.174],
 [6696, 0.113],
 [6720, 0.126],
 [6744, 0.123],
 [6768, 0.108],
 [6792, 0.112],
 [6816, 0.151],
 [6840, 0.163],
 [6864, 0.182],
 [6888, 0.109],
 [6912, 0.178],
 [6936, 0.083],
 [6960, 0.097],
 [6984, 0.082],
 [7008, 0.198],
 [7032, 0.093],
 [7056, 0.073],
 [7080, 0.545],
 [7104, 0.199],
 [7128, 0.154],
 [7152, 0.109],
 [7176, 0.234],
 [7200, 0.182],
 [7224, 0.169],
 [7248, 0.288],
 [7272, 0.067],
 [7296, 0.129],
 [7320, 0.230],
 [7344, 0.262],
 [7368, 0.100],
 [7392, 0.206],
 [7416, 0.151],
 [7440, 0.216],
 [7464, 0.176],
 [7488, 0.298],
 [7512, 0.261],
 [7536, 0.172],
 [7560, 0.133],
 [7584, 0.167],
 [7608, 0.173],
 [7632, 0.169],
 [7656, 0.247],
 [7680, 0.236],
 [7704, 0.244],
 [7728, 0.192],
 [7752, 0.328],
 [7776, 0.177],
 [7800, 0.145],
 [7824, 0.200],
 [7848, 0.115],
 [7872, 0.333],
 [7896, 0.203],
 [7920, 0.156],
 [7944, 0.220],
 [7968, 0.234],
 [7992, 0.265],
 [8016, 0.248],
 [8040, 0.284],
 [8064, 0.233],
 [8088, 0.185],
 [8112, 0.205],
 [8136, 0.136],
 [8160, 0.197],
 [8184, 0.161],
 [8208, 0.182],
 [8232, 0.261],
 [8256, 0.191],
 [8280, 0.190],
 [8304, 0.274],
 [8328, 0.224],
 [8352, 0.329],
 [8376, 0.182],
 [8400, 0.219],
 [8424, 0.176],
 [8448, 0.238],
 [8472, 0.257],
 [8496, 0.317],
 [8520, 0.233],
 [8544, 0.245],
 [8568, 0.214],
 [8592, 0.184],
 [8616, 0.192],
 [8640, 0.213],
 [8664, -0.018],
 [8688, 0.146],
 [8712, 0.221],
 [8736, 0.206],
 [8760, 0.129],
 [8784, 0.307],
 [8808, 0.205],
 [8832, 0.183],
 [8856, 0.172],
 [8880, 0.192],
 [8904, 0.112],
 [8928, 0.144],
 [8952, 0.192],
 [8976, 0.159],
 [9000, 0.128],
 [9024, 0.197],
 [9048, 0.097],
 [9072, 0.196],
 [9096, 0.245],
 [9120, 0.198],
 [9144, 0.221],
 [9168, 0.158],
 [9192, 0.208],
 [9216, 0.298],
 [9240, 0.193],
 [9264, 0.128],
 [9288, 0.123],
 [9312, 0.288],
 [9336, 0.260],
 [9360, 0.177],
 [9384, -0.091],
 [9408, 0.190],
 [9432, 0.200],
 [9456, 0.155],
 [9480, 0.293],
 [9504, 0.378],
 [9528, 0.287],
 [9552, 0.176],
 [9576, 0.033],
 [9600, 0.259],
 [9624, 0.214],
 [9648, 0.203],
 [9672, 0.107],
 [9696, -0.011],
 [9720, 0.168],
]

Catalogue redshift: 0.90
